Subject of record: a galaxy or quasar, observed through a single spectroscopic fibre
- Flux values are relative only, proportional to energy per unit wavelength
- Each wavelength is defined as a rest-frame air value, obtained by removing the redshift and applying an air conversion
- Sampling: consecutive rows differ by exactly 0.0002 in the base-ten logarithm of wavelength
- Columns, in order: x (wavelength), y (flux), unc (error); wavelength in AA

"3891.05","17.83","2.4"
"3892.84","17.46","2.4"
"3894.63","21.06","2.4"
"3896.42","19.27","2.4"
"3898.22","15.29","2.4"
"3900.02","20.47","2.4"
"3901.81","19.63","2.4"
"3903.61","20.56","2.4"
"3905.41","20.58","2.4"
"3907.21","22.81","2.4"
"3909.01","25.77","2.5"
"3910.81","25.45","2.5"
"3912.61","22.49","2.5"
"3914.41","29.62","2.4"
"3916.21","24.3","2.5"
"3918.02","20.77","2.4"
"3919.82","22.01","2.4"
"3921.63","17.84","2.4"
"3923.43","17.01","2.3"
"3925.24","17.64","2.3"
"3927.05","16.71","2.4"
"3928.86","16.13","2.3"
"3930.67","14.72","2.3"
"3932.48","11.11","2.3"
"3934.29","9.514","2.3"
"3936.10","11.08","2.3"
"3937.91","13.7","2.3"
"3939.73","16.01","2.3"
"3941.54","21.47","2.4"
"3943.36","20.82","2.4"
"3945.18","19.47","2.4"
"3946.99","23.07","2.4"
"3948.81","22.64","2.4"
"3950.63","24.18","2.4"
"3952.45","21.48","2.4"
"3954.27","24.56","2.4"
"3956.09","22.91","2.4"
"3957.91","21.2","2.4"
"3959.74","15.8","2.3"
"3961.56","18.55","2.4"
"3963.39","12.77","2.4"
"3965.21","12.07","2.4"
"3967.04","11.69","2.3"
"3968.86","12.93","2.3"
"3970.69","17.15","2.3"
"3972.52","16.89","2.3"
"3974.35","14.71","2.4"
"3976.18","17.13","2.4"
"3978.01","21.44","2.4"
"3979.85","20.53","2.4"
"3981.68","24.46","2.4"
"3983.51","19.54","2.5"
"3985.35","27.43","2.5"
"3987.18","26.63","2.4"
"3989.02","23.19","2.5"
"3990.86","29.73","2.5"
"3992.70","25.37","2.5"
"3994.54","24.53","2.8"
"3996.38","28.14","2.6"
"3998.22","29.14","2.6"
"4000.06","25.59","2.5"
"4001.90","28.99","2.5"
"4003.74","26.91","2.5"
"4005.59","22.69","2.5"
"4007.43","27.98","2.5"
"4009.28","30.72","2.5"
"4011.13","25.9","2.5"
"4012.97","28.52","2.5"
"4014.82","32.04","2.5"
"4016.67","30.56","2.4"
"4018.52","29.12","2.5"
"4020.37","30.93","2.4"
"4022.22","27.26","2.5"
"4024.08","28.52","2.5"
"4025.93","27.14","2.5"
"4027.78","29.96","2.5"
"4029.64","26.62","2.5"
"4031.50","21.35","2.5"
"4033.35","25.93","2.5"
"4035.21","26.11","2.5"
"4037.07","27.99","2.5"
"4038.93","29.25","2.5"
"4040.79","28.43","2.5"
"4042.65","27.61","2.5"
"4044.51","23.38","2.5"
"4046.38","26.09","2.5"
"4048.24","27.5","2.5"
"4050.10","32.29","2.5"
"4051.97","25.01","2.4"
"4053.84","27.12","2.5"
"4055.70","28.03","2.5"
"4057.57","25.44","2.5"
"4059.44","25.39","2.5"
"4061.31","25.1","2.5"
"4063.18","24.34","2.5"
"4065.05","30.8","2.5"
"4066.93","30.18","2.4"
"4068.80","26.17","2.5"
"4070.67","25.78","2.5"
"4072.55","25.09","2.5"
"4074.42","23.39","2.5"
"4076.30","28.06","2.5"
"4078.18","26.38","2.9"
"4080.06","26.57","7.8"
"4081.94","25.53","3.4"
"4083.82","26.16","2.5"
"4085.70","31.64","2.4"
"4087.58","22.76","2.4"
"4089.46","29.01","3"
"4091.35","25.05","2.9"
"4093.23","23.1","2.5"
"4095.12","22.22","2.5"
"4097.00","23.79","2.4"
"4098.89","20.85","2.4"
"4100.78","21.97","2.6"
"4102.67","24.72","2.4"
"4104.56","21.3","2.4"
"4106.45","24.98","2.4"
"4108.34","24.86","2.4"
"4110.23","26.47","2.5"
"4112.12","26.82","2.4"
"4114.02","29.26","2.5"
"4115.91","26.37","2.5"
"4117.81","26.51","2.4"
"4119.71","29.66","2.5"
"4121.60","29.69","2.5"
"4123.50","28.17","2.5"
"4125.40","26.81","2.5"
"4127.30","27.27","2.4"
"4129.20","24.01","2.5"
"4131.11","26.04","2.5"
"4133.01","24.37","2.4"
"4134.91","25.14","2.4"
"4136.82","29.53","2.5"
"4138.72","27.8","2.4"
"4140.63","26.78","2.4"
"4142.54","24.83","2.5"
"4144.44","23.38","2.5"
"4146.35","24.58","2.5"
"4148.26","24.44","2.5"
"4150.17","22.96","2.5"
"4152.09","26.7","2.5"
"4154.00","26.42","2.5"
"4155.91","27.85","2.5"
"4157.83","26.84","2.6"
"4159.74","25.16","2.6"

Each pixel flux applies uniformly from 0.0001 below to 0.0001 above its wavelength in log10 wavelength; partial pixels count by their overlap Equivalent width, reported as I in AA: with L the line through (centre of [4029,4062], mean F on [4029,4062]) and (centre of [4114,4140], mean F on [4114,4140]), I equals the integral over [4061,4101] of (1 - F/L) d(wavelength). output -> 1.7 AA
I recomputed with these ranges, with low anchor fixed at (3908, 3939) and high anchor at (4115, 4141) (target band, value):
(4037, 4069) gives -4.45 AA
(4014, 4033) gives -4.67 AA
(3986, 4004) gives -4.44 AA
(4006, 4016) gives -2.96 AA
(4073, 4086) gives -0.78 AA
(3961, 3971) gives 3.18 AA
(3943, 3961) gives -1.68 AA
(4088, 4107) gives 1.55 AA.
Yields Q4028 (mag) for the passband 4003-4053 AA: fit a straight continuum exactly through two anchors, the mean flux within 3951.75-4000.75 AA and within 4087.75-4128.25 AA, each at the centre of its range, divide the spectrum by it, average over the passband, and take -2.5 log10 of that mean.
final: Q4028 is -0.21 mag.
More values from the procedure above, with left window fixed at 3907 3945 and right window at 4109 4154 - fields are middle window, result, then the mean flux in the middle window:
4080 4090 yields -0.09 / 26.9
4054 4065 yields -0.11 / 26.2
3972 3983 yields 0.08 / 19.3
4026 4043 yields -0.18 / 27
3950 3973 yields 0.13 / 17.8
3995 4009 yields -0.25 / 27.2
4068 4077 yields -0.06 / 25.6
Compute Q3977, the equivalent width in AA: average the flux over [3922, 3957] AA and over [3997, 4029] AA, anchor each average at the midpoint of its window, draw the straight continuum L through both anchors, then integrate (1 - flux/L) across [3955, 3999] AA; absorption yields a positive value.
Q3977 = 5.5 AA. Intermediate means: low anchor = 18.1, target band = 20.6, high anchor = 28.3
